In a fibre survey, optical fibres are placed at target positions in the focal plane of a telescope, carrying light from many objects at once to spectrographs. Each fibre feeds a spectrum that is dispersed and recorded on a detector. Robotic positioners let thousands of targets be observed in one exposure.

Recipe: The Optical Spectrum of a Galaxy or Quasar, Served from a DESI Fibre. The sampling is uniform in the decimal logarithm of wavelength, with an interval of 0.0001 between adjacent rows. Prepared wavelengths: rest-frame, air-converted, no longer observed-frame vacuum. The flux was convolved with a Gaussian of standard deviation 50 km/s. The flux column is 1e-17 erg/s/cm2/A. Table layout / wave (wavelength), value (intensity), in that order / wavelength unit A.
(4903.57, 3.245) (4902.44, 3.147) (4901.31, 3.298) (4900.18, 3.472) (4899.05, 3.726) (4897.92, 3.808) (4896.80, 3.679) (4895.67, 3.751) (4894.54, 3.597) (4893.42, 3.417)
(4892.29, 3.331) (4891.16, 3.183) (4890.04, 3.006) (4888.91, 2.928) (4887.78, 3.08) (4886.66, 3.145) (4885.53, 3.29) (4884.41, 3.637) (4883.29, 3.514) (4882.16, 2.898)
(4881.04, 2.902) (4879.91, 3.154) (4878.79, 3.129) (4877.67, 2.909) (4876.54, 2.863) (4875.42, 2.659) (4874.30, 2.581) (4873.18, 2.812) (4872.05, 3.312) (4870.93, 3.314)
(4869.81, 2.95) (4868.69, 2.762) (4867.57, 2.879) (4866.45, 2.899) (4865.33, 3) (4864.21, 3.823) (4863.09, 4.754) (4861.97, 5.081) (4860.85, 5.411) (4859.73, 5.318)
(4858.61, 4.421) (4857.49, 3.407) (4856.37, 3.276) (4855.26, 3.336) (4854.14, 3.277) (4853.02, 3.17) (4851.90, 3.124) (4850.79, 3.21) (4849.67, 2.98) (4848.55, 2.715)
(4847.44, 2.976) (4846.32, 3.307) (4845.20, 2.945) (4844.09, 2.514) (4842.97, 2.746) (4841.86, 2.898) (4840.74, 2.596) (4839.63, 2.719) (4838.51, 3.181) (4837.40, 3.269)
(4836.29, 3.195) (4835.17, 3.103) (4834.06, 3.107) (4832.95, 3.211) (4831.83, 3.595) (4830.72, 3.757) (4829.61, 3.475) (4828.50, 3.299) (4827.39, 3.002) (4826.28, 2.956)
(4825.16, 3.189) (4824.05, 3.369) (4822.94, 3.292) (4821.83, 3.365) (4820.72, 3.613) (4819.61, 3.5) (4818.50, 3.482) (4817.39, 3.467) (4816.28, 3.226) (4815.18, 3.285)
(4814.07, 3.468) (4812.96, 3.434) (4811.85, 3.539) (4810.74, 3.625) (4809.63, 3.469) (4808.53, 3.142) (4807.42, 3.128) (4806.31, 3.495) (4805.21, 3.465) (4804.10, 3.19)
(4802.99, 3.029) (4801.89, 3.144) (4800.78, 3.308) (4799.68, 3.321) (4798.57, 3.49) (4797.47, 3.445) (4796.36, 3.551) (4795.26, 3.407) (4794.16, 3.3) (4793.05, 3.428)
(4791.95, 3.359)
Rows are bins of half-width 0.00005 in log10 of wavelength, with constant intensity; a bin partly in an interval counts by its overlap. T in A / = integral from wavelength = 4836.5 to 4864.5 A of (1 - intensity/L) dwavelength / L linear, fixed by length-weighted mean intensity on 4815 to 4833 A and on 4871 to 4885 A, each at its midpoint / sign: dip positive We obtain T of -2.2 A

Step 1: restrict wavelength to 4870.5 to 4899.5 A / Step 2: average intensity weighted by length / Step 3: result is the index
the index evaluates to 3.21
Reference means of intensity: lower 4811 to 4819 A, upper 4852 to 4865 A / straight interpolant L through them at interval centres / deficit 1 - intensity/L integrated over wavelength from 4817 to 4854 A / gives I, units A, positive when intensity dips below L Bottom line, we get 5.5 A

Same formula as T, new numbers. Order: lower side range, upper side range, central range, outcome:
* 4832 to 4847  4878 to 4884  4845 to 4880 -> -3.5 A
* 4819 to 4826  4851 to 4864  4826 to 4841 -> 1.6 A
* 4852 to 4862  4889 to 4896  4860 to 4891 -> 3.0 A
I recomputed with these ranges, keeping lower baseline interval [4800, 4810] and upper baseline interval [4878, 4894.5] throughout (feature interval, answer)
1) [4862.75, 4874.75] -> 0.17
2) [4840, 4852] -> 1.23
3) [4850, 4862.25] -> -2.46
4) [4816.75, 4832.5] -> -0.65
